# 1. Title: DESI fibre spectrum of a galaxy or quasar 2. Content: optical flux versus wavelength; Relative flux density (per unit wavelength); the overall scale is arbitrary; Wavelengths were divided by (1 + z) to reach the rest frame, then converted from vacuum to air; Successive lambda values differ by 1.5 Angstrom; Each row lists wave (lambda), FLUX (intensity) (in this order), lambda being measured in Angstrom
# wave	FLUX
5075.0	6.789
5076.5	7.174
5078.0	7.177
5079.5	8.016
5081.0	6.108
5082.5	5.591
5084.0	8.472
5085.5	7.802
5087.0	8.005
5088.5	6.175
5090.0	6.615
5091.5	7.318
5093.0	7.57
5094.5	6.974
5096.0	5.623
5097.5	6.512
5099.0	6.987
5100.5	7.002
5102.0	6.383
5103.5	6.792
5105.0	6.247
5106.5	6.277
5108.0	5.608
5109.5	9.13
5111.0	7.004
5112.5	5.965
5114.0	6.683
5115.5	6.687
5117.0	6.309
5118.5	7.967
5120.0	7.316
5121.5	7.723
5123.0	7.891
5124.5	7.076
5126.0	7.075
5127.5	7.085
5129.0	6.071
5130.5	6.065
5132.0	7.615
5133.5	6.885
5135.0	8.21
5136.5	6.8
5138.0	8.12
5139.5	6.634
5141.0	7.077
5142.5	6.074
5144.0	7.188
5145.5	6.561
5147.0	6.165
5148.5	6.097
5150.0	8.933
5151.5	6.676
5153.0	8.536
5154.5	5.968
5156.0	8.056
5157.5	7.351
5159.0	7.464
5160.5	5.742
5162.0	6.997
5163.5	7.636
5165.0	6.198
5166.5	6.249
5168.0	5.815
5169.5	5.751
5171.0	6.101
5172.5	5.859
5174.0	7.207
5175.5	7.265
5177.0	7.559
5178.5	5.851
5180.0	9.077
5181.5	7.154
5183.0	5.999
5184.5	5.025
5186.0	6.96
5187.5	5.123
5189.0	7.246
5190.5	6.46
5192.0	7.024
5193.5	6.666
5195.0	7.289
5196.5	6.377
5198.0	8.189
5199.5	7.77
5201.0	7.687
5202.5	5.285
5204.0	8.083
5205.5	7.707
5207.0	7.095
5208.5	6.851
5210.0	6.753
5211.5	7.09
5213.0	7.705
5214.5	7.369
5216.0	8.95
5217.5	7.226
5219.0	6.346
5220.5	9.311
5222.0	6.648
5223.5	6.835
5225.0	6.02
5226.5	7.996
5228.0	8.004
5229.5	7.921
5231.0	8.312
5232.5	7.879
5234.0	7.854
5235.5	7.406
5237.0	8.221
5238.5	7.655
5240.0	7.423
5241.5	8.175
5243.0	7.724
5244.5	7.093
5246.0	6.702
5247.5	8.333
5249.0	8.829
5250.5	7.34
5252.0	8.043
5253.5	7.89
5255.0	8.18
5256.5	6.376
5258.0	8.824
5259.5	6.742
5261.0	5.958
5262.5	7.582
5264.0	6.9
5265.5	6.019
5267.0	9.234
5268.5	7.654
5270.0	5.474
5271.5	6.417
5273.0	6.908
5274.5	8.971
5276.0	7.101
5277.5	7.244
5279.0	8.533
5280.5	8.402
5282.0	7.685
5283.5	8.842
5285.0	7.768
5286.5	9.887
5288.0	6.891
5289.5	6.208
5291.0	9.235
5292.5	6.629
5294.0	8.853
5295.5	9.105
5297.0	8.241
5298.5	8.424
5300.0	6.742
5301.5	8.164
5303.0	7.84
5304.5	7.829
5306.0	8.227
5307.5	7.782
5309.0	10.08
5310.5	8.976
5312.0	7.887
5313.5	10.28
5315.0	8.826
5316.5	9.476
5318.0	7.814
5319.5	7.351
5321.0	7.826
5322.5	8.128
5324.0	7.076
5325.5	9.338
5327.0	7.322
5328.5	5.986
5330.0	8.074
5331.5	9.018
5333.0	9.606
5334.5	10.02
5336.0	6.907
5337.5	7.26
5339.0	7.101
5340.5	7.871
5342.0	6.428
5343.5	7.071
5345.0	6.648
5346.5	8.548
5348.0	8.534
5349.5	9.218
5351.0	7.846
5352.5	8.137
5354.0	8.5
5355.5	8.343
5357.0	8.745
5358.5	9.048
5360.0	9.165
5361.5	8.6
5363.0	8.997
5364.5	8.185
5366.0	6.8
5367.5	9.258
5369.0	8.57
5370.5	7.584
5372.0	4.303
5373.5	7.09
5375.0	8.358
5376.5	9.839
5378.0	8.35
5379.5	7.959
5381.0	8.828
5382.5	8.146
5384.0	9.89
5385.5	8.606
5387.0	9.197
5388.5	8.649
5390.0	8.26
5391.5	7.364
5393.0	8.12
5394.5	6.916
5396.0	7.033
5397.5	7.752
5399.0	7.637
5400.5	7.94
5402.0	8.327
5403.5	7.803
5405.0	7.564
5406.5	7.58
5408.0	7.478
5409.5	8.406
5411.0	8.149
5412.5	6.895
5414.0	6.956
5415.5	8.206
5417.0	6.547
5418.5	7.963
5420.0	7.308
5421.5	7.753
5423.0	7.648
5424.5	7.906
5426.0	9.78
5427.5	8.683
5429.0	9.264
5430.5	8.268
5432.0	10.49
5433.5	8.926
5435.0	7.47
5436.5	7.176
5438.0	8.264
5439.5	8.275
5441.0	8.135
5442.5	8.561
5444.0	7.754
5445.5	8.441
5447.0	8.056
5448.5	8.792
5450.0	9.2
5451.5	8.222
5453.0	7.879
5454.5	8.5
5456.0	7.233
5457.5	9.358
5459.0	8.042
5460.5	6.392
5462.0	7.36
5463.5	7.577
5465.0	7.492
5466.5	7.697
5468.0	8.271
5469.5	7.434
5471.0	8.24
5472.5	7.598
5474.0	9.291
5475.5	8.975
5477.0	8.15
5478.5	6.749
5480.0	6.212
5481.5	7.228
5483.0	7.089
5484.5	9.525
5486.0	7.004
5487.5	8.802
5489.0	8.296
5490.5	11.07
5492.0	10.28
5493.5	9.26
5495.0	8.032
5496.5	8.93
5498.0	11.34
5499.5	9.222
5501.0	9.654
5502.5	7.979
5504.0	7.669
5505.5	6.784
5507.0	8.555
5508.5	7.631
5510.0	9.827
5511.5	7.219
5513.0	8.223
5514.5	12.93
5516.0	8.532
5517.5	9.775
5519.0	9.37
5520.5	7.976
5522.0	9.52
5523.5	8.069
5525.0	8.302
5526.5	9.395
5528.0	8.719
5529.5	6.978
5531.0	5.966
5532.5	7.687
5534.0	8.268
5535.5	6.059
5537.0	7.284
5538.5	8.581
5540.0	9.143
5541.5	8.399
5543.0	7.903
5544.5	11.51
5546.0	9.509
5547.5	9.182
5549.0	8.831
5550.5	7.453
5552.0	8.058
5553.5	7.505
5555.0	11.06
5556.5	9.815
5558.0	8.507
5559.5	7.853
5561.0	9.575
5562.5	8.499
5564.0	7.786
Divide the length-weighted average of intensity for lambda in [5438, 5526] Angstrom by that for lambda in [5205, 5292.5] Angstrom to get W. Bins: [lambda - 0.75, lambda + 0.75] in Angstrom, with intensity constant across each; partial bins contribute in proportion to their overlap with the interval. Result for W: 1.11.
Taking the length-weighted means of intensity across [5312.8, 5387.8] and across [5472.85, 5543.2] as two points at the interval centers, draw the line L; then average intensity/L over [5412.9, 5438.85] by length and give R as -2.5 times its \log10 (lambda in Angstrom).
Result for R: 0.025 mag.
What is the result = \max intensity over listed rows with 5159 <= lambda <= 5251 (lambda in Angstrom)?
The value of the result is 9.311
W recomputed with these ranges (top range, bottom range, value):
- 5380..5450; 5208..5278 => 1.09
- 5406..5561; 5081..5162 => 1.20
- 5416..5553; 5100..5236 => 1.19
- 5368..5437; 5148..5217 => 1.15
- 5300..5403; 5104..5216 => 1.17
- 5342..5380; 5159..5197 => 1.23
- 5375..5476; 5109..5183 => 1.16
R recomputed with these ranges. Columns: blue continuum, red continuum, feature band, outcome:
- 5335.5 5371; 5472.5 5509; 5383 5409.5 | 0.02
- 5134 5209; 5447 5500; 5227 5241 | -0.10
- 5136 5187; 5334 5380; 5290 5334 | -0.07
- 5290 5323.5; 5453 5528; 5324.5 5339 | 0.03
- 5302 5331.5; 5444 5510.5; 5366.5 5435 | 0.03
